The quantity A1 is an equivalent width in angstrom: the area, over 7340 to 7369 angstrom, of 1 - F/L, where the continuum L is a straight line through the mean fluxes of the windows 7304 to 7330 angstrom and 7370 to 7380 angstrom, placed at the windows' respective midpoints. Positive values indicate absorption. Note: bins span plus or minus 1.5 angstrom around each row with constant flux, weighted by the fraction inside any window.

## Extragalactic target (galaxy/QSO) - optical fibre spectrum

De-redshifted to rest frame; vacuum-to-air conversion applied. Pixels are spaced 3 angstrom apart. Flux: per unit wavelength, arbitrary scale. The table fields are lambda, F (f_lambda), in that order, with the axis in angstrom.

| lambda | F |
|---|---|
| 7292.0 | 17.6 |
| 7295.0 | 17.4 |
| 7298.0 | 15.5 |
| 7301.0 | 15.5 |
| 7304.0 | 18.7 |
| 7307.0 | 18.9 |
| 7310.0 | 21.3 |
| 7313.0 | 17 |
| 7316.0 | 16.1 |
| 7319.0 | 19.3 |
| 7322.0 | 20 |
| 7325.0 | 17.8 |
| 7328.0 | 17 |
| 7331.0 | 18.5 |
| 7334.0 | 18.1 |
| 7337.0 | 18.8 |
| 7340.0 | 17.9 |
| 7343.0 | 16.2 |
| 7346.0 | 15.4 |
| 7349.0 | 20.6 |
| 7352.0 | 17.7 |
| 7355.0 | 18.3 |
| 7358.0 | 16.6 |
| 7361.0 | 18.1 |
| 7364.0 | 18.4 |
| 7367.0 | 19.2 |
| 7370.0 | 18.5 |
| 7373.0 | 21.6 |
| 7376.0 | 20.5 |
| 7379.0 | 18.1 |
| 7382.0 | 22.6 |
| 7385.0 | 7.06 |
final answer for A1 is 2.33 angstrom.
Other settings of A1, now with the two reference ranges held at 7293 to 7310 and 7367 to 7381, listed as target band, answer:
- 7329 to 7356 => 1.2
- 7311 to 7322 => 0.0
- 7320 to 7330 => 0.0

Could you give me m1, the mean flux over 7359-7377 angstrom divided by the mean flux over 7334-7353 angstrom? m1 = 1.08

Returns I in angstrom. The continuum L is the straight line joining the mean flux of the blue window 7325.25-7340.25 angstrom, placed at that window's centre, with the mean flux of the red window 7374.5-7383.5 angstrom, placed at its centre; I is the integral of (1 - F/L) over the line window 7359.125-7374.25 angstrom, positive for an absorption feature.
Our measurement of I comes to 0.6 angstrom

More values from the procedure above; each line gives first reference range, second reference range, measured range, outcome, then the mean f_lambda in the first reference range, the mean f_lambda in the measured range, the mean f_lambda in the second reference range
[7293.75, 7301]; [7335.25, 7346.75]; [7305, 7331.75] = -2.80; 16.2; 18.4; 17.2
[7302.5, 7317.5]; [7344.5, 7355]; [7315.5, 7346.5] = 0.52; 18.4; 17.9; 18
